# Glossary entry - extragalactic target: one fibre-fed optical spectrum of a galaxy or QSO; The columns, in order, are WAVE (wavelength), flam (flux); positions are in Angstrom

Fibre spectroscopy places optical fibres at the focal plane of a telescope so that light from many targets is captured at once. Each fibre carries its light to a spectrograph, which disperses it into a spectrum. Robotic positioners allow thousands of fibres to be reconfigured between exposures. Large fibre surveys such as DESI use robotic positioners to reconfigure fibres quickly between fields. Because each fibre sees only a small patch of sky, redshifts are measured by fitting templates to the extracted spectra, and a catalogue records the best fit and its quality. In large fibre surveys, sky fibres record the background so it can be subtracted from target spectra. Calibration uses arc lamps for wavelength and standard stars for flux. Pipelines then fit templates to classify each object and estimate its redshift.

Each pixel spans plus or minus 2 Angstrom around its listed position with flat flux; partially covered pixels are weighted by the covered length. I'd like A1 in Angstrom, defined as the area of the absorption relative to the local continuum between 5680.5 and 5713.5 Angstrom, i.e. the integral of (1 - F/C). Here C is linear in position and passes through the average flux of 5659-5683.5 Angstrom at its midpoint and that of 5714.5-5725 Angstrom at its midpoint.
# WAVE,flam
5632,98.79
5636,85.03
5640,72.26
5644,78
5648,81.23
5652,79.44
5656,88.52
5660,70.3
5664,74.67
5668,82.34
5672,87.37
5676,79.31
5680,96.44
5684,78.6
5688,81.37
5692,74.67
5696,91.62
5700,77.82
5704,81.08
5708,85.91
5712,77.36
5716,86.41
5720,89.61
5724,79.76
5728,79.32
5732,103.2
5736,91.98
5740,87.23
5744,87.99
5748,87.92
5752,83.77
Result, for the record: 0.85 Angstrom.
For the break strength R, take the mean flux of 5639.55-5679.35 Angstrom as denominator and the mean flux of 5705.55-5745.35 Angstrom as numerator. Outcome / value 1.08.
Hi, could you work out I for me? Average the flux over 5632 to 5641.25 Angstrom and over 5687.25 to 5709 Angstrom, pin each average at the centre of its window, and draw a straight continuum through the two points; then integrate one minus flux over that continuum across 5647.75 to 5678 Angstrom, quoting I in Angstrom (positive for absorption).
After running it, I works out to 0.9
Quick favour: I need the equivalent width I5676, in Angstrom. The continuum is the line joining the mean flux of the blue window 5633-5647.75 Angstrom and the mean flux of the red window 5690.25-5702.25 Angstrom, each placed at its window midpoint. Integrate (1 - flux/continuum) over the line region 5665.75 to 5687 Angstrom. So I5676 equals -0.9 Angstrom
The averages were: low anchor 80.1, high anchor 81.5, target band 84.5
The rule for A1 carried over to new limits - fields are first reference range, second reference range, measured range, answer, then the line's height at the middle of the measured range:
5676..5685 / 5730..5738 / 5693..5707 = 1.2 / 90.7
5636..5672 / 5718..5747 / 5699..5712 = 0.6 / 85.3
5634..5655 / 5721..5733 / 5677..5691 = -0.2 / 82.8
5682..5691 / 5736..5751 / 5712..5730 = 0.3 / 84.6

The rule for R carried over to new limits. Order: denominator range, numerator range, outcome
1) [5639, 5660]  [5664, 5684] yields 1.06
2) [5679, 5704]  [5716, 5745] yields 1.07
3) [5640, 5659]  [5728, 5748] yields 1.13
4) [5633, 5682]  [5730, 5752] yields 1.11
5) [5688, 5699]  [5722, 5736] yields 1.07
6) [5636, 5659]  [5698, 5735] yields 1.06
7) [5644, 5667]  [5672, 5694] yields 1.05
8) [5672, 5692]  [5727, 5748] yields 1.08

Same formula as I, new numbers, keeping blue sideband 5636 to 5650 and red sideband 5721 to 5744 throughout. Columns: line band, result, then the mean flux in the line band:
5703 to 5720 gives 0.5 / 83.6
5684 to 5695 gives 0.5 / 79.4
